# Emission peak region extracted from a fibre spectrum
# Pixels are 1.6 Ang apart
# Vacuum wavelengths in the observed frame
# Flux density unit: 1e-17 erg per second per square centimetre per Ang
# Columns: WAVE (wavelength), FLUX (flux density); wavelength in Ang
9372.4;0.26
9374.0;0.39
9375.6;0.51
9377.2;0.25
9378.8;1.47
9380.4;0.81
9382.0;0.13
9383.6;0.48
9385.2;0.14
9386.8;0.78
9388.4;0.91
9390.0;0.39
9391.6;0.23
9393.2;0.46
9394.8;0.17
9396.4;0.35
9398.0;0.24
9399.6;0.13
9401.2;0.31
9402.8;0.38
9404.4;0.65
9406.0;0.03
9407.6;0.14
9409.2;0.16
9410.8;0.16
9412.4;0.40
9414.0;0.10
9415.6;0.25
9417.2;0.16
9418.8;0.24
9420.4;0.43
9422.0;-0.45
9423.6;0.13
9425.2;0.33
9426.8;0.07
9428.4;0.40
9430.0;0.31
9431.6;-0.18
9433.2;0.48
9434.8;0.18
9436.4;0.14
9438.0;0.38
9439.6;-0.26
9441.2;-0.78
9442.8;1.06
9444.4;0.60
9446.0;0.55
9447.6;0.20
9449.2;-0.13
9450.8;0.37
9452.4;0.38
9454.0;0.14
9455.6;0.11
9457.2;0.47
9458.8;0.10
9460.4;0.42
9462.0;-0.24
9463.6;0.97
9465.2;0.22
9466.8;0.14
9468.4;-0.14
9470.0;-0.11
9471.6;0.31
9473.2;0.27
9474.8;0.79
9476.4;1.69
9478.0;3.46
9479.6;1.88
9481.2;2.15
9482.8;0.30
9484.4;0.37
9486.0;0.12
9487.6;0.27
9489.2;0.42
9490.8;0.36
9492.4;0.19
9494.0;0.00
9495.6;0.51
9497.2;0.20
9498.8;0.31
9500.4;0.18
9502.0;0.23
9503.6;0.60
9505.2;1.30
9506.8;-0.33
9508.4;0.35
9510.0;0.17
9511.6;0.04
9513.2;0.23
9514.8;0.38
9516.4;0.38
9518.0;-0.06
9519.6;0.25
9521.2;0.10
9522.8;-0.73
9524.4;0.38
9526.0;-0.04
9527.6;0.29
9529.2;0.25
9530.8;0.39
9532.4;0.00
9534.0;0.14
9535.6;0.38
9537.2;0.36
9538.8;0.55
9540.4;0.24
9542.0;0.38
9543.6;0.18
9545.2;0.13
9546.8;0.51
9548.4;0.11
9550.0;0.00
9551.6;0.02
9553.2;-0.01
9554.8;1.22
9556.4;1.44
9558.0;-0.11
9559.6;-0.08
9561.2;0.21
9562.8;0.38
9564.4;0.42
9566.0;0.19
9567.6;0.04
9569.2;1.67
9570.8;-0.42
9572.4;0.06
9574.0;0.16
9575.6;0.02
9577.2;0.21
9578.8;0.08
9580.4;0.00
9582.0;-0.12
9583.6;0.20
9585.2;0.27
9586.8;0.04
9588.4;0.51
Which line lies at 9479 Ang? [O III]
